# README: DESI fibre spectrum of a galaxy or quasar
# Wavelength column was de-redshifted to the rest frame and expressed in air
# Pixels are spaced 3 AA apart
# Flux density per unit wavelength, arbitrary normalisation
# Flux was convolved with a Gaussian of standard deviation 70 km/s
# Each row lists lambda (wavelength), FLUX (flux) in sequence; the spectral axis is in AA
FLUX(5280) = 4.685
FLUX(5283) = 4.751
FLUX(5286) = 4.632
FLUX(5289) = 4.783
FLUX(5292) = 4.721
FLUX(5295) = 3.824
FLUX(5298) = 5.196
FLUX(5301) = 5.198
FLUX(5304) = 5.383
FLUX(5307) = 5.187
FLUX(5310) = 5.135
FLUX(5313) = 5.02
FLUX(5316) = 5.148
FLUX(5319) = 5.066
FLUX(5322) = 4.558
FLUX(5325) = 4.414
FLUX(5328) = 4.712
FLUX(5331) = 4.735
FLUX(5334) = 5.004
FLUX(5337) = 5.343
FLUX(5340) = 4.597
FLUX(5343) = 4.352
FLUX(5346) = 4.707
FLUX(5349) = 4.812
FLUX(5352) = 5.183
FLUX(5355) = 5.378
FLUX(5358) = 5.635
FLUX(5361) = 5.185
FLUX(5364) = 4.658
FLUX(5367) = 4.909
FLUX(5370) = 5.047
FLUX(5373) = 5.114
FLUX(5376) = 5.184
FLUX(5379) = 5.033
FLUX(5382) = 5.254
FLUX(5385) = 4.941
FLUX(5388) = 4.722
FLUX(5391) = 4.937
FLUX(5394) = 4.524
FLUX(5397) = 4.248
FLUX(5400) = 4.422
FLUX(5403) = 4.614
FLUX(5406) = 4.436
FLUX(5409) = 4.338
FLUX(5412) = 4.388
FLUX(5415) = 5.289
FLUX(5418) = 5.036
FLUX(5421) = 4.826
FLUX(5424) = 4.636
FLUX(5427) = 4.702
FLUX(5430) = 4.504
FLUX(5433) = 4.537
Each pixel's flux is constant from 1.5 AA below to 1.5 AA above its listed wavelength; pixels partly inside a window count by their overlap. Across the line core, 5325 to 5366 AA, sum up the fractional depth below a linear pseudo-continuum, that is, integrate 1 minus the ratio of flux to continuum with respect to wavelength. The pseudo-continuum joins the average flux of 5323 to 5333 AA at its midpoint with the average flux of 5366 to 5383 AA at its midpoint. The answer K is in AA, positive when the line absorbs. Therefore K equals -1.0 AA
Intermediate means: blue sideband 4.64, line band 4.93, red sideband 5.09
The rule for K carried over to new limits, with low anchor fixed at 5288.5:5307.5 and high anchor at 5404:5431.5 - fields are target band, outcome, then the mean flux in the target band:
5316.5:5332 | 0.4 AA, 4.72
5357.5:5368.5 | -0.6 AA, 5.05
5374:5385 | -0.9 AA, 5.13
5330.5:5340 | -0.3 AA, 4.99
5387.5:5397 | 0.1 AA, 4.65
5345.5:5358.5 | -0.9 AA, 5.14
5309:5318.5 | -0.5 AA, 5.1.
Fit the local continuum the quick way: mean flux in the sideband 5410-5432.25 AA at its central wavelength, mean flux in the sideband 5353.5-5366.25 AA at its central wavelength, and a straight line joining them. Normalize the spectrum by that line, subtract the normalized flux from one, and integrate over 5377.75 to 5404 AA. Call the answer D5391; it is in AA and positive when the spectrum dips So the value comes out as 1.2 AA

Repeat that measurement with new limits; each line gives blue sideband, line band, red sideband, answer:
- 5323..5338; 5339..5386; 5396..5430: -2.6 AA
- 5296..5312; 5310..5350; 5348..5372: 2.5 AA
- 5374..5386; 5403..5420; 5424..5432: 0.3 AA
